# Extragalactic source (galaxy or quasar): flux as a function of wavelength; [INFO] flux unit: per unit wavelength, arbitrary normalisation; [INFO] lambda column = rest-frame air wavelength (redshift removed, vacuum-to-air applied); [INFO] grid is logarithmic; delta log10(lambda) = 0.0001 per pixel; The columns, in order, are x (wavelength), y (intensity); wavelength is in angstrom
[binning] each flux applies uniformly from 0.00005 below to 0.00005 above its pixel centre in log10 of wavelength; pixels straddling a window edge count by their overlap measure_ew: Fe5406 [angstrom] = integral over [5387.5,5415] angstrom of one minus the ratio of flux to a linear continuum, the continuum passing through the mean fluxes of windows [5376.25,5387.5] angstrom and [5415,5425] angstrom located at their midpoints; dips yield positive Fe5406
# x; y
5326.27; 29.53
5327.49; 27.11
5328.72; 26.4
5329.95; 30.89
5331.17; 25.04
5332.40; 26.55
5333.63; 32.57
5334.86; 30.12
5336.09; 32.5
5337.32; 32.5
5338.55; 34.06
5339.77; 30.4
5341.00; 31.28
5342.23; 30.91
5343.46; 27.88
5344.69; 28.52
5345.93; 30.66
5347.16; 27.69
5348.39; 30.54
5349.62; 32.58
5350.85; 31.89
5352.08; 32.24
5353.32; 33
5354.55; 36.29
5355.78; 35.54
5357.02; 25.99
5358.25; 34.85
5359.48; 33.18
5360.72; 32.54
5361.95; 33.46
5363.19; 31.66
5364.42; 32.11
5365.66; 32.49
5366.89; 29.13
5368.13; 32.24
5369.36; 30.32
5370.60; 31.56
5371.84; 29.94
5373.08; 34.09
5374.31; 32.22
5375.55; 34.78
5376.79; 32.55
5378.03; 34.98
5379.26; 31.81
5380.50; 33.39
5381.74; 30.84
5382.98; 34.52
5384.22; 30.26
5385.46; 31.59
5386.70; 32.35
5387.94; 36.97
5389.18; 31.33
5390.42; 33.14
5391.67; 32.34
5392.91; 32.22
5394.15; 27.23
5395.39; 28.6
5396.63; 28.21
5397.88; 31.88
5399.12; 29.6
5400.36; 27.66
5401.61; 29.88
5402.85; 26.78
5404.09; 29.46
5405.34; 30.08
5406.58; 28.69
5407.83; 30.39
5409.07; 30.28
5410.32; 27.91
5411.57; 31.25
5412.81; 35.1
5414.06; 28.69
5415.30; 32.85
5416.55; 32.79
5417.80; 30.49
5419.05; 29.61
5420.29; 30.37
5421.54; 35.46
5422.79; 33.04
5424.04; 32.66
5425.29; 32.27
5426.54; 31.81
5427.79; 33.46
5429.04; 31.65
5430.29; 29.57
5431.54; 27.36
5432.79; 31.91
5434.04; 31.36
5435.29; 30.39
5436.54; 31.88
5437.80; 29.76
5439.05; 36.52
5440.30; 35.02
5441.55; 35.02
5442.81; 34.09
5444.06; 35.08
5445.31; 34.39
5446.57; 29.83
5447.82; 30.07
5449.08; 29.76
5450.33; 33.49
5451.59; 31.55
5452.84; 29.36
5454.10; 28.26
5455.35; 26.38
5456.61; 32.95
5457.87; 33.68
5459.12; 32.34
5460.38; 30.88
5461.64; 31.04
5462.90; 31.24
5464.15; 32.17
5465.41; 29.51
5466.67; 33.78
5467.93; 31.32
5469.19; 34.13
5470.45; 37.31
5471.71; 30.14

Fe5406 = 1.7 angstrom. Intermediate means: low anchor 32.6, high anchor 32.1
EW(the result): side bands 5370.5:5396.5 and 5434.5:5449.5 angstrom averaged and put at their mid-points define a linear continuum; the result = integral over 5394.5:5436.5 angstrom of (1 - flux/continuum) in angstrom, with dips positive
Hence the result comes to 2.32 angstrom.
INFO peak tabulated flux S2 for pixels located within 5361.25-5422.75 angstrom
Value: 36.97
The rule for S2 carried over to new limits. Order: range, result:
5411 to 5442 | 36.52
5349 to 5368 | 36.29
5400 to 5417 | 35.1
